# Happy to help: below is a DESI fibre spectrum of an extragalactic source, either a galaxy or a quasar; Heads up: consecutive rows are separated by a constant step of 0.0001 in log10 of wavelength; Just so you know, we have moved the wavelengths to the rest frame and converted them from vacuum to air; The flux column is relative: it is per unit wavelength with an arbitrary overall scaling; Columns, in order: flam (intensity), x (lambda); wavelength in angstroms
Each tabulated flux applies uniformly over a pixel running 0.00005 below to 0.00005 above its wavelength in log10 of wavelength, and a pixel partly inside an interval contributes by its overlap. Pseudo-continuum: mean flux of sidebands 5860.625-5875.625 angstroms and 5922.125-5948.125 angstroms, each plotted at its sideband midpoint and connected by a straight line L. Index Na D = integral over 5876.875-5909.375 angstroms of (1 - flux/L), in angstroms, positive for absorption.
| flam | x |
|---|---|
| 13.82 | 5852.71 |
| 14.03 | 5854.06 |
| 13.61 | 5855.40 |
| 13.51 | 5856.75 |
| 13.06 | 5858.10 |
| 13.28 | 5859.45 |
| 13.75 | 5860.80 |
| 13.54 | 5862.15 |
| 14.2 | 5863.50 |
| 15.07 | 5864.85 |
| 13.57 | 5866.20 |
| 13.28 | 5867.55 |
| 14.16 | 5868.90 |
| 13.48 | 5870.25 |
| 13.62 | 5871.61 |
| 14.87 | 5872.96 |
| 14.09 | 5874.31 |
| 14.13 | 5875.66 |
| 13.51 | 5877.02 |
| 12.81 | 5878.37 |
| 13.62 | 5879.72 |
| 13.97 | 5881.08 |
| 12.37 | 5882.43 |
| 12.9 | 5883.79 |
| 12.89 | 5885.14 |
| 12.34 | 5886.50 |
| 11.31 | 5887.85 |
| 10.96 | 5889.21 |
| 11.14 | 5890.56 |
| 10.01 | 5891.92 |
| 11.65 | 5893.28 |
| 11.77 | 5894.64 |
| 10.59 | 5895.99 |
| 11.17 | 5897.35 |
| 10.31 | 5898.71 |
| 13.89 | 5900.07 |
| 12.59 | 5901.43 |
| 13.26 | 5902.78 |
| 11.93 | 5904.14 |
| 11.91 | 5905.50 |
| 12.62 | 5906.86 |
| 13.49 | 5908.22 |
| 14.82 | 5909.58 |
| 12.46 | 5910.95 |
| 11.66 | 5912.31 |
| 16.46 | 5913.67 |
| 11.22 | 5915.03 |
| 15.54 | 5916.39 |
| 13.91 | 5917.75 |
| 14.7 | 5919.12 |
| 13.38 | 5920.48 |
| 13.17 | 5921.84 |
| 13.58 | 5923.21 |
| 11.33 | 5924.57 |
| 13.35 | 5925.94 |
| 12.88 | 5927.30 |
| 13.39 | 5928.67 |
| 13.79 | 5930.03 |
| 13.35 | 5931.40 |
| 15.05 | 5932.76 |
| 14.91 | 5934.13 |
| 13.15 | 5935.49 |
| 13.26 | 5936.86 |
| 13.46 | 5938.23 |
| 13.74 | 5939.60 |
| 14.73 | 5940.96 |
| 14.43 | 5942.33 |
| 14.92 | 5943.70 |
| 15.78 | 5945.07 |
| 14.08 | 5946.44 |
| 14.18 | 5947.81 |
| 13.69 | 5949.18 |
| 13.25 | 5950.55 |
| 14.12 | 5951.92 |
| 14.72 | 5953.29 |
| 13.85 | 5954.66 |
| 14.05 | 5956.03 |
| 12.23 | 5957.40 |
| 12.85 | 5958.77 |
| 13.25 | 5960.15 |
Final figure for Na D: 4.0 angstroms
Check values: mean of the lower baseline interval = 14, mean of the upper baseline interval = 13.8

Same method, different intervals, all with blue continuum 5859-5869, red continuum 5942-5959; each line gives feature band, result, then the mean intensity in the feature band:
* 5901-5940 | 1.61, 13.4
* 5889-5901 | 2.24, 11.3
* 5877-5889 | 0.99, 12.7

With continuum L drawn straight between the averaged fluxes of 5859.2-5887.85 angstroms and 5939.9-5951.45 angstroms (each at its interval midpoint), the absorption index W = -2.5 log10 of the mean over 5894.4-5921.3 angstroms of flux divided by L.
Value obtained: 0.08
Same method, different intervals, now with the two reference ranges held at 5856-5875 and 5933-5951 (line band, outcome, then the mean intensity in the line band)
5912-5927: 0.04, 13.5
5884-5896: 0.21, 11.5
